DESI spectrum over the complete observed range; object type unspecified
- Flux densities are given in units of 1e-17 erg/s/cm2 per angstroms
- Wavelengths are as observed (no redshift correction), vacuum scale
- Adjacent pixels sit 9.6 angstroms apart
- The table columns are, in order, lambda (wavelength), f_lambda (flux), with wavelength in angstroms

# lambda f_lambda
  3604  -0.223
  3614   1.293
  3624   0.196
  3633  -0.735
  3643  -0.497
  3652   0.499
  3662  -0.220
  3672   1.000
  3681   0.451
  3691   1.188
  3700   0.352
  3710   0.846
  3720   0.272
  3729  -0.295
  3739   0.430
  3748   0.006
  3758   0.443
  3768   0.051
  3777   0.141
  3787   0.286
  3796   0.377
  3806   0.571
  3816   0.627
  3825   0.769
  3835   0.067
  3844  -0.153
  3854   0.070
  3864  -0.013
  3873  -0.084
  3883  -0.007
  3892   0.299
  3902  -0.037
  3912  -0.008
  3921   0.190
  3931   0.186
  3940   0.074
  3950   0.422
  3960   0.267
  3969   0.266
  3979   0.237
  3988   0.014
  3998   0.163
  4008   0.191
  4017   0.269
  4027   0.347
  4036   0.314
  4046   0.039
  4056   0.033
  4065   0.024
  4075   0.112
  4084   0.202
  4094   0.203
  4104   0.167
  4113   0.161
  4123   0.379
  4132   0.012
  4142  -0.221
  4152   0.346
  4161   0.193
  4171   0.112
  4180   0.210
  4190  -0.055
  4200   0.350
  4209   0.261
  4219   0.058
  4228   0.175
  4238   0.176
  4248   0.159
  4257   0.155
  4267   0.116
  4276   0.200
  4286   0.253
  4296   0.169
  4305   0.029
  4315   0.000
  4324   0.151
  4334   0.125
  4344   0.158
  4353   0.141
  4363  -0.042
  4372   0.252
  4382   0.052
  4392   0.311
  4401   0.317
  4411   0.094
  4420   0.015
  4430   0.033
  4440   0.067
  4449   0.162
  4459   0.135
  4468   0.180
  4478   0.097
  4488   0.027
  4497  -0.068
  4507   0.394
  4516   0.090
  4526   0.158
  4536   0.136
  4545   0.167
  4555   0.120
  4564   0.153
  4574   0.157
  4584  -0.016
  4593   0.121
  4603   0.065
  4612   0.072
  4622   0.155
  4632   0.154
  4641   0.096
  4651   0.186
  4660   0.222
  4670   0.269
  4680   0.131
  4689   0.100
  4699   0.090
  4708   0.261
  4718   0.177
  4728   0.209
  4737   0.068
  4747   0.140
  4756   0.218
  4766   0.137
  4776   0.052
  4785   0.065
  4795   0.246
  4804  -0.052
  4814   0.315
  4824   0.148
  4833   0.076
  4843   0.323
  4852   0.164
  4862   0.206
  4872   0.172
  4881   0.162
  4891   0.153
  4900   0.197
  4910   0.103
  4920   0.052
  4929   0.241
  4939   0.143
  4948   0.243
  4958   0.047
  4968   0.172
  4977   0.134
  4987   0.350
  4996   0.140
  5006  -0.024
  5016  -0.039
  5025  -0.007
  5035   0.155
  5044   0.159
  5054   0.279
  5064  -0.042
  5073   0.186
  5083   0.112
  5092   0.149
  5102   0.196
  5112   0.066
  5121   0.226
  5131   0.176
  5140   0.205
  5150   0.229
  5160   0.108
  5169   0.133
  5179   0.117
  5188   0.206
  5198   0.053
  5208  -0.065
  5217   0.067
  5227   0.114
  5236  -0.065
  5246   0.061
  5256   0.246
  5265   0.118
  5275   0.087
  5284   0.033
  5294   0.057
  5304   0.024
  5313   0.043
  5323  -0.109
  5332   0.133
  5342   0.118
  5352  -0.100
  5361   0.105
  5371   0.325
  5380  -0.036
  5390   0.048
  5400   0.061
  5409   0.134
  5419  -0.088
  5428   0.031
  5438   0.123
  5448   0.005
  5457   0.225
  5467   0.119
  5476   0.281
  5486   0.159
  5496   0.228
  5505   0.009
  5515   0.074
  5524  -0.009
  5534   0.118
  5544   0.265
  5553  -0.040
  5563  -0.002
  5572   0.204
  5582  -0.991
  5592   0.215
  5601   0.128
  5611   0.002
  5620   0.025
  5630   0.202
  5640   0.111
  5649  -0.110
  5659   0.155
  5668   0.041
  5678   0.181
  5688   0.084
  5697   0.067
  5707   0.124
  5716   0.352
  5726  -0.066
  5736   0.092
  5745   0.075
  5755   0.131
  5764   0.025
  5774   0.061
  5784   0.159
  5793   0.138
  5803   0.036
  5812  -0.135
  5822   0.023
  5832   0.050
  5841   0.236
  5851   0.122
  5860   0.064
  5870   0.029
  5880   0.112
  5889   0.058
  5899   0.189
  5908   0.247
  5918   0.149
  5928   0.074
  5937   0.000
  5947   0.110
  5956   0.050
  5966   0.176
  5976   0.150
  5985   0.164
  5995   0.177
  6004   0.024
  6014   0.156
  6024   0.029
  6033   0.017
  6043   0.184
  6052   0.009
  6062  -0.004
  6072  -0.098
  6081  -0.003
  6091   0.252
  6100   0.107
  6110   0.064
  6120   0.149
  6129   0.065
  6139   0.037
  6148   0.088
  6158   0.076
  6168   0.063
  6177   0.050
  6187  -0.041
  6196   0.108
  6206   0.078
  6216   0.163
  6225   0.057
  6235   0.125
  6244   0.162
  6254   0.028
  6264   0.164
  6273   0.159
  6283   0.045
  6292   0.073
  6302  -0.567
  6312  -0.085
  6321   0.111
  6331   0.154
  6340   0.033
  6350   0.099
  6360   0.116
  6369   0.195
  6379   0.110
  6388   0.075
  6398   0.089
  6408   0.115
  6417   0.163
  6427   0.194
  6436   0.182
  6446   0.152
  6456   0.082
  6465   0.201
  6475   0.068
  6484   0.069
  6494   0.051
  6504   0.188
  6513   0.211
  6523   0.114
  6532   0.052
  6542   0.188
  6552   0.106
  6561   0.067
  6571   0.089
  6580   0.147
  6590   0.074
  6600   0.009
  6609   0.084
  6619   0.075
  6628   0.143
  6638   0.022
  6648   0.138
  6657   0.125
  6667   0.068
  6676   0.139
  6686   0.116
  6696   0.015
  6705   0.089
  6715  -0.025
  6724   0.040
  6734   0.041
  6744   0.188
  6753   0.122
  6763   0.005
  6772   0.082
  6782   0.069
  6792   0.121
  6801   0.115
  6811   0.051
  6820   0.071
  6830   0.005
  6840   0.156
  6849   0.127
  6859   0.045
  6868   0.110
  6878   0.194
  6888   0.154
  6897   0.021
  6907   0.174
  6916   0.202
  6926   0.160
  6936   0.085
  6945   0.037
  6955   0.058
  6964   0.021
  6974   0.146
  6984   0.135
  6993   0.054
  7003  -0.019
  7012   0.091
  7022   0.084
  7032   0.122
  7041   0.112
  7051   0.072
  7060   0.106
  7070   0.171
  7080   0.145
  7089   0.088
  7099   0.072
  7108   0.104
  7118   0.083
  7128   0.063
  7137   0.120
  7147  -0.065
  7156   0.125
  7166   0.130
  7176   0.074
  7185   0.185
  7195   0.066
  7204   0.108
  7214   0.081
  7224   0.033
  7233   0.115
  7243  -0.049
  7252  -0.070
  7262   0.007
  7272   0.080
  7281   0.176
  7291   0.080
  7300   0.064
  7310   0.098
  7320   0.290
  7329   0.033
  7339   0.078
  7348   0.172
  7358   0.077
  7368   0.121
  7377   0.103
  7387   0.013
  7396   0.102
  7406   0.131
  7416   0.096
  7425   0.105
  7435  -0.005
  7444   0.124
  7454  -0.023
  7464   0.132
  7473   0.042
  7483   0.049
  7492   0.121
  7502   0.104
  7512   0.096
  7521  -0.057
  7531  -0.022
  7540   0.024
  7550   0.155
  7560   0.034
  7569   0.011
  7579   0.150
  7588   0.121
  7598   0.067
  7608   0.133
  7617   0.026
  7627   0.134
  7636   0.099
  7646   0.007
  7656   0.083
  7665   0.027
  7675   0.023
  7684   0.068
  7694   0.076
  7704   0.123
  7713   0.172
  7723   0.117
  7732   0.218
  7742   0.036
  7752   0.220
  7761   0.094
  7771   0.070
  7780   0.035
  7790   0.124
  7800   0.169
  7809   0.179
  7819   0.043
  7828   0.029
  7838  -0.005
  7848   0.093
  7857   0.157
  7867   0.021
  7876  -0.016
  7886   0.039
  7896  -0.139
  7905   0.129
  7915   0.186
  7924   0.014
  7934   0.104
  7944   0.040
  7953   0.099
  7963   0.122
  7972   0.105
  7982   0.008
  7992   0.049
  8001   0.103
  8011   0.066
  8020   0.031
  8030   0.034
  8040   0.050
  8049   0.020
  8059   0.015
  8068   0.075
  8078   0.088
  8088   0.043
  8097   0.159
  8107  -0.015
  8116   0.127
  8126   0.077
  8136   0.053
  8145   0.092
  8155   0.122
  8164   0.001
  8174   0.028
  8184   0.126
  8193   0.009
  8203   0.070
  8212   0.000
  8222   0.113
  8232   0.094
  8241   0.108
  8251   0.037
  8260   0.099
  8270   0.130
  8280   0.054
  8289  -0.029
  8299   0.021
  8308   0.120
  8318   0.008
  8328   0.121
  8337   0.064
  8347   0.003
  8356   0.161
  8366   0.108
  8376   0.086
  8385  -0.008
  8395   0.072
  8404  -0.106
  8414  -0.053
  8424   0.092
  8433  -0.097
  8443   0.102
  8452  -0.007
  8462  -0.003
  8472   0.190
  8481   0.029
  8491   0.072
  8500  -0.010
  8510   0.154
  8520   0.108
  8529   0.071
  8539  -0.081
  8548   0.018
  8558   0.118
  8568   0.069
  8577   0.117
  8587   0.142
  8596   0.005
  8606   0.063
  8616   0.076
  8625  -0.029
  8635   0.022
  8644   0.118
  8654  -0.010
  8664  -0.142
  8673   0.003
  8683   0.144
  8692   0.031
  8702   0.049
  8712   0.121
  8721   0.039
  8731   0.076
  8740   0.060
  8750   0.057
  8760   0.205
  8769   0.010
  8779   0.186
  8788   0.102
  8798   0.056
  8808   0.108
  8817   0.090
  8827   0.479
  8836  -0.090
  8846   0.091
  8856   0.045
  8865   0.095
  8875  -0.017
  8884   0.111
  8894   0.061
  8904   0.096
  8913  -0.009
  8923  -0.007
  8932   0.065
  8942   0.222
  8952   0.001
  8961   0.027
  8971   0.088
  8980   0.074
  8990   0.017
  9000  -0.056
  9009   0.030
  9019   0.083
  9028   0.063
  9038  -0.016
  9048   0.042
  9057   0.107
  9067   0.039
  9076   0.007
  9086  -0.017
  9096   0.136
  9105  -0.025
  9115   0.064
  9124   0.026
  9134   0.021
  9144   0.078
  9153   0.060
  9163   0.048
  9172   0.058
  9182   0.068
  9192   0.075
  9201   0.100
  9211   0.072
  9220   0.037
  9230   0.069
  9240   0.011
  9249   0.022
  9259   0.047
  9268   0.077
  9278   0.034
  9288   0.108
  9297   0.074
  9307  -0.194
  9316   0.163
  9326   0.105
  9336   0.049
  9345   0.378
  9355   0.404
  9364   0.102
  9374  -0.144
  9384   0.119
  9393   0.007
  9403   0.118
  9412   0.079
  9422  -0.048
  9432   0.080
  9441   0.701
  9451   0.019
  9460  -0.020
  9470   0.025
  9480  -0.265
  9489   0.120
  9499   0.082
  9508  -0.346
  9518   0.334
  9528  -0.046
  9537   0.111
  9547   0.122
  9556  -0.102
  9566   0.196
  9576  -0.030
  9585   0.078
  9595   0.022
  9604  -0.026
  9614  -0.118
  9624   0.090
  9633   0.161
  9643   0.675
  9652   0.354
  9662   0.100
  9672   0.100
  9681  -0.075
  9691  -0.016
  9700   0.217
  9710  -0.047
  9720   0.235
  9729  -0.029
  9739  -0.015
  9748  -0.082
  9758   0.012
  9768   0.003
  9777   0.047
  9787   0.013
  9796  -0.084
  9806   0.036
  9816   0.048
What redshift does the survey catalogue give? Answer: 1.59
